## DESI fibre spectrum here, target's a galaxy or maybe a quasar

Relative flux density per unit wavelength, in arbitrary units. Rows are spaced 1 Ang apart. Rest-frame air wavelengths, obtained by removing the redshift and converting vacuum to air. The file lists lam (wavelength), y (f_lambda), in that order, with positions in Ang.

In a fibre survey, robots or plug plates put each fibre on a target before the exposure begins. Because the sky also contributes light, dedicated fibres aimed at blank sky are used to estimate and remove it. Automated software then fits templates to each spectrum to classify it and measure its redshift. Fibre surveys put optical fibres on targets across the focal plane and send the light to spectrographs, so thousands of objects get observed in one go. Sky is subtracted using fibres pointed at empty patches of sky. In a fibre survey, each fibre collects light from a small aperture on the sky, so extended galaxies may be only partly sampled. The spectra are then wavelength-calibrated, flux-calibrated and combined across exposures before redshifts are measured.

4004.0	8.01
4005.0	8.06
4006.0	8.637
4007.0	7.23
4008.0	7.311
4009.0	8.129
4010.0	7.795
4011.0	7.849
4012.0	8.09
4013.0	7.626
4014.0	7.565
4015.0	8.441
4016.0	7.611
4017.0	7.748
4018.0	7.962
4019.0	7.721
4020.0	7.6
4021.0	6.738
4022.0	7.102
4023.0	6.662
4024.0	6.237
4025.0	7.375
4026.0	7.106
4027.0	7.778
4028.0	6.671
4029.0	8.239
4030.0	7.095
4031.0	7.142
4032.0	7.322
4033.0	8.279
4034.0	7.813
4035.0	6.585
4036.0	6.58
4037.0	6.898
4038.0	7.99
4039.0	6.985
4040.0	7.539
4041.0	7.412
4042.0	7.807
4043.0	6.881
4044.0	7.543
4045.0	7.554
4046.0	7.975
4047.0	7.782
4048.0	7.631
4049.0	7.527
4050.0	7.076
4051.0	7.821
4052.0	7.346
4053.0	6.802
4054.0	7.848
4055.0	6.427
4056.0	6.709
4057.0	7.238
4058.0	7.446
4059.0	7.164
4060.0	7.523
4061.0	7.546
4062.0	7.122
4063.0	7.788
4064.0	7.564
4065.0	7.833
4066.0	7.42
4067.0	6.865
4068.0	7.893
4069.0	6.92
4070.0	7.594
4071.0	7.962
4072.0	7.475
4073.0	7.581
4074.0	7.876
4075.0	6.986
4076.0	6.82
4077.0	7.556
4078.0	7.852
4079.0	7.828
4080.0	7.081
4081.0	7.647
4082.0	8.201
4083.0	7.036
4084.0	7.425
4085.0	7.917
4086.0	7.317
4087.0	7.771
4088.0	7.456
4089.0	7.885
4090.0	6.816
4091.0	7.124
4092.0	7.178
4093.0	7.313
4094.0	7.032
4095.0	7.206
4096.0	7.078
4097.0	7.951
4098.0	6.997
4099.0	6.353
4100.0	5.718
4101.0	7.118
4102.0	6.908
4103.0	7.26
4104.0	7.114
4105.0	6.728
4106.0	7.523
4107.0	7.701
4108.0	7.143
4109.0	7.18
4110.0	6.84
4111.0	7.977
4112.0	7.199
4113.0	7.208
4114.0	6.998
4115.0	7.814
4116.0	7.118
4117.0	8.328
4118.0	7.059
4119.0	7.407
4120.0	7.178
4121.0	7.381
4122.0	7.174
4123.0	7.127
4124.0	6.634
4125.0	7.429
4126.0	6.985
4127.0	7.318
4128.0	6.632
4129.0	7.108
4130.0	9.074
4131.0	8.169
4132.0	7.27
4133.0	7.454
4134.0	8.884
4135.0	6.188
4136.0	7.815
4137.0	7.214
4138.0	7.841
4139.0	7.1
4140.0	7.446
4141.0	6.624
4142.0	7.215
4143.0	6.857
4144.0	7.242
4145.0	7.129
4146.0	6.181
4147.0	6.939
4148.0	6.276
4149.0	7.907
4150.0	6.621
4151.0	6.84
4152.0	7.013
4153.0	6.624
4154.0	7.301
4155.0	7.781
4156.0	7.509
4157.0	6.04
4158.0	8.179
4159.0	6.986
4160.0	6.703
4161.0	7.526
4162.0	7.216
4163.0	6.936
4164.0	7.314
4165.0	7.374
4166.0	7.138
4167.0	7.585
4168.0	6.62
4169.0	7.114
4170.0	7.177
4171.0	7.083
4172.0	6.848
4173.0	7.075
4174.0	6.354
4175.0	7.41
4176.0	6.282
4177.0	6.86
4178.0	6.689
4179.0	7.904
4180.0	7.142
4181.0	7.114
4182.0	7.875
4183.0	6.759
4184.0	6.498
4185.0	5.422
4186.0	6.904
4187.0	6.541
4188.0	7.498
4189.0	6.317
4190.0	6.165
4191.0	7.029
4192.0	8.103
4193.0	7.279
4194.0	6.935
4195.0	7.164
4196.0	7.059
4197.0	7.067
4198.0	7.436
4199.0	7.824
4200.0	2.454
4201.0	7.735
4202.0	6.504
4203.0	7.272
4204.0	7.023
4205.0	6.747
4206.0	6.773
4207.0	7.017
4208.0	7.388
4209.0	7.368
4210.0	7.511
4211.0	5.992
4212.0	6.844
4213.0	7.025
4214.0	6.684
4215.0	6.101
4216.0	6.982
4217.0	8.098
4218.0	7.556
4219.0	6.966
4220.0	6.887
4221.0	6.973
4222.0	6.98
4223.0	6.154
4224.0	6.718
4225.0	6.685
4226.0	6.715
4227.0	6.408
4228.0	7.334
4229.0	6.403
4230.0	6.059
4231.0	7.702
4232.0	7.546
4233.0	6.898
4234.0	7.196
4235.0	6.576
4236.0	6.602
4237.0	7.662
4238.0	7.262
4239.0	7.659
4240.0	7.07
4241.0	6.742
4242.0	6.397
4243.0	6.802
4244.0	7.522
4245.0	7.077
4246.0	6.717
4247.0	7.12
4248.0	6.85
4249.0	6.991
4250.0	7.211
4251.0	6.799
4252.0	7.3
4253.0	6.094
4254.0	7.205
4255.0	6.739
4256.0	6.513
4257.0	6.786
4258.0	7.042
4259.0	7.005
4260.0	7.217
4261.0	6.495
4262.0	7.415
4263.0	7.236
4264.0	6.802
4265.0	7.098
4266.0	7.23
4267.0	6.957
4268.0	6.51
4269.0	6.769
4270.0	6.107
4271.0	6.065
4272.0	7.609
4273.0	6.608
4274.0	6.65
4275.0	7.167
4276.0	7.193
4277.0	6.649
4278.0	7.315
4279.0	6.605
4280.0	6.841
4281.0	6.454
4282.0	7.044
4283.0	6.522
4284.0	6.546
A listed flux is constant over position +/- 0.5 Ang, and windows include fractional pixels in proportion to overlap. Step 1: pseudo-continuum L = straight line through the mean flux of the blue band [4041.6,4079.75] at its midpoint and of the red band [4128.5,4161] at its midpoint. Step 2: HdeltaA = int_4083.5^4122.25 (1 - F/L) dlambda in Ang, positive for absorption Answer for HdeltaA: 0.4 Ang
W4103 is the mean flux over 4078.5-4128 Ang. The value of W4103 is 7.26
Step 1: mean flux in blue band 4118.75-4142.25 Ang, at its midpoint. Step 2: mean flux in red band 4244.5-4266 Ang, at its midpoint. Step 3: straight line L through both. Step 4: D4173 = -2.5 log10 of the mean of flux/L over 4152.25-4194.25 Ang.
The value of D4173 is 0.03 mag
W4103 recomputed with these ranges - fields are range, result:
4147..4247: 6.96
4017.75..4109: 7.33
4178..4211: 6.91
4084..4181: 7.2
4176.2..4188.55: 6.92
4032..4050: 7.44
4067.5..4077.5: 7.47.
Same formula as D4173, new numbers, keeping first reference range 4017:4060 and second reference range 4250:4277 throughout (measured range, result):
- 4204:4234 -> 0.01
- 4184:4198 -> 0.02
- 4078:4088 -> -0.05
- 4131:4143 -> -0.04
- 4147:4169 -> 0.00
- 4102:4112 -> -0.01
